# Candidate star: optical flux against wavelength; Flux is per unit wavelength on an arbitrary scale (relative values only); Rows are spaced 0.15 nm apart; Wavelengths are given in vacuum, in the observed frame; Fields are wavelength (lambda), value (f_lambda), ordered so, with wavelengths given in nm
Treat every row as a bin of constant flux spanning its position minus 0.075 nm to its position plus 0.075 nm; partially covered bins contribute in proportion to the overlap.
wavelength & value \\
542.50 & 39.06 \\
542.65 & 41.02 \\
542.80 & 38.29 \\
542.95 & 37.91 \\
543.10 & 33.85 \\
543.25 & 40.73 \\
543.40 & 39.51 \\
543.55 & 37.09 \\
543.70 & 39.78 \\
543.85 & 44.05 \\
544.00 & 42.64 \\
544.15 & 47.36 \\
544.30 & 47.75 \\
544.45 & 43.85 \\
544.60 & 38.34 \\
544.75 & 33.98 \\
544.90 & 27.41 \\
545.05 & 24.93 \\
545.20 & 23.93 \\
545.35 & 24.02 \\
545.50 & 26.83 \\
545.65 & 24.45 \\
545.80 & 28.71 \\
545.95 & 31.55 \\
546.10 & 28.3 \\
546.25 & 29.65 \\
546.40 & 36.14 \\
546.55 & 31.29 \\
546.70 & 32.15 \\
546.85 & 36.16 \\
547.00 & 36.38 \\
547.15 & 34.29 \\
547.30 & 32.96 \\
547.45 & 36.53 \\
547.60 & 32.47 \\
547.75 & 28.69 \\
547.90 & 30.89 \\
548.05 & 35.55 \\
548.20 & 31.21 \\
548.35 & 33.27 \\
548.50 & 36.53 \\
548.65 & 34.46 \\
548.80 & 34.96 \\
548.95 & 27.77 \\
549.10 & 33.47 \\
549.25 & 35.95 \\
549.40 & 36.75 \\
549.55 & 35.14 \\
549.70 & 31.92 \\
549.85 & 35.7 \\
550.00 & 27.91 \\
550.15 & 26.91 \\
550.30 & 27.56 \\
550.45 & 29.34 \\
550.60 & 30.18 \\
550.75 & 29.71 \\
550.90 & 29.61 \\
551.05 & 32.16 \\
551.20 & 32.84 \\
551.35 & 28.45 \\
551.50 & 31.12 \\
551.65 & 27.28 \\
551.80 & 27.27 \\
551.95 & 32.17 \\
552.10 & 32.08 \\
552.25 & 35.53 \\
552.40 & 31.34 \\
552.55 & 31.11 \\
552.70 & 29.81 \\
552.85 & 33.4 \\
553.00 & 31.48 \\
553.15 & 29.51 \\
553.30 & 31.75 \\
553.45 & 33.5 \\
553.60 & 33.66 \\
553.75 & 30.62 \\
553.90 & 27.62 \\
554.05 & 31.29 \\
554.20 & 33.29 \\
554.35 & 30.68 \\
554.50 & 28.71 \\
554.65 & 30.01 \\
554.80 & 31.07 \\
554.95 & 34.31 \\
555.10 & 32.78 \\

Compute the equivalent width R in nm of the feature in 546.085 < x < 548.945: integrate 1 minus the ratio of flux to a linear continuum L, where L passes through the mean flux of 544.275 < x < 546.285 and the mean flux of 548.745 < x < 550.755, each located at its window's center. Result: -0.19 nm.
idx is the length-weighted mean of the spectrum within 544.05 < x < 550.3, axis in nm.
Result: 32.8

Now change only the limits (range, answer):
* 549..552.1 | 31.1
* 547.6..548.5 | 32.4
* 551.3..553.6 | 31.2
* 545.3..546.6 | 29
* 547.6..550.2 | 32.8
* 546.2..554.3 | 32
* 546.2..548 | 33.2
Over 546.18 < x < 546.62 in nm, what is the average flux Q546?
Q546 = 32.4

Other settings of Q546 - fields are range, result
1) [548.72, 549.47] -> 33.8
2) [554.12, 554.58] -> 30.9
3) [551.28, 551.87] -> 28.5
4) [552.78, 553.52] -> 31.9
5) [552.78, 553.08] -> 32.4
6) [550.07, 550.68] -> 28.5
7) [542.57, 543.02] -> 39.1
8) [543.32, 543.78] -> 38.9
